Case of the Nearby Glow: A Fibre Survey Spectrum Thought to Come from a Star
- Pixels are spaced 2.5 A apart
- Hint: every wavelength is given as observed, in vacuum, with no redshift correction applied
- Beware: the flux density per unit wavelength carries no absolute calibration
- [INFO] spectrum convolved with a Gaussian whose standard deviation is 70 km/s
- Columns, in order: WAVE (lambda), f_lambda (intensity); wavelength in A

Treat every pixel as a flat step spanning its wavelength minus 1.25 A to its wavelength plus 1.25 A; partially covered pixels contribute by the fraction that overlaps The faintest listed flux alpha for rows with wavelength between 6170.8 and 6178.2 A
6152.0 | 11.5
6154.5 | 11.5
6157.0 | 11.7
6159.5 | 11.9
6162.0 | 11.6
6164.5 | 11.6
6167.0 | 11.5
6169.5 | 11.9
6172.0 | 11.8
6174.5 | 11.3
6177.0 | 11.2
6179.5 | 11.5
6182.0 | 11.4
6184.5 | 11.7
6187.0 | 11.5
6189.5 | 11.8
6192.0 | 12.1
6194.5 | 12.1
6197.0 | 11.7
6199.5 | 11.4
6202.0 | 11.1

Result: 11.2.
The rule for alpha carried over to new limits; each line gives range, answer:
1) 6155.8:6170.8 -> 11.5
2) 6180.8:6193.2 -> 11.4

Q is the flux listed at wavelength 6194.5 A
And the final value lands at 12.1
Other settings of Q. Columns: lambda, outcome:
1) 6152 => 11.5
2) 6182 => 11.4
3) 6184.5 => 11.7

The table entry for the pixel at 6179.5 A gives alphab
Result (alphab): 11.5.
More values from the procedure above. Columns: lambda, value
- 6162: 11.6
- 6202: 11.1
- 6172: 11.8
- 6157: 11.7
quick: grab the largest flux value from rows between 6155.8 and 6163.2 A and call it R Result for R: 11.9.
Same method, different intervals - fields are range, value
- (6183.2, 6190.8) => 11.8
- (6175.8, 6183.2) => 11.5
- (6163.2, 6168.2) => 11.6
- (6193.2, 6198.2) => 12.1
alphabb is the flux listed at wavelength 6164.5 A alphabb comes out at 11.6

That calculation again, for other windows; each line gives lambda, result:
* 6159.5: 11.9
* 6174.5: 11.3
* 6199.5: 11.4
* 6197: 11.7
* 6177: 11.2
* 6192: 12.1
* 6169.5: 11.9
